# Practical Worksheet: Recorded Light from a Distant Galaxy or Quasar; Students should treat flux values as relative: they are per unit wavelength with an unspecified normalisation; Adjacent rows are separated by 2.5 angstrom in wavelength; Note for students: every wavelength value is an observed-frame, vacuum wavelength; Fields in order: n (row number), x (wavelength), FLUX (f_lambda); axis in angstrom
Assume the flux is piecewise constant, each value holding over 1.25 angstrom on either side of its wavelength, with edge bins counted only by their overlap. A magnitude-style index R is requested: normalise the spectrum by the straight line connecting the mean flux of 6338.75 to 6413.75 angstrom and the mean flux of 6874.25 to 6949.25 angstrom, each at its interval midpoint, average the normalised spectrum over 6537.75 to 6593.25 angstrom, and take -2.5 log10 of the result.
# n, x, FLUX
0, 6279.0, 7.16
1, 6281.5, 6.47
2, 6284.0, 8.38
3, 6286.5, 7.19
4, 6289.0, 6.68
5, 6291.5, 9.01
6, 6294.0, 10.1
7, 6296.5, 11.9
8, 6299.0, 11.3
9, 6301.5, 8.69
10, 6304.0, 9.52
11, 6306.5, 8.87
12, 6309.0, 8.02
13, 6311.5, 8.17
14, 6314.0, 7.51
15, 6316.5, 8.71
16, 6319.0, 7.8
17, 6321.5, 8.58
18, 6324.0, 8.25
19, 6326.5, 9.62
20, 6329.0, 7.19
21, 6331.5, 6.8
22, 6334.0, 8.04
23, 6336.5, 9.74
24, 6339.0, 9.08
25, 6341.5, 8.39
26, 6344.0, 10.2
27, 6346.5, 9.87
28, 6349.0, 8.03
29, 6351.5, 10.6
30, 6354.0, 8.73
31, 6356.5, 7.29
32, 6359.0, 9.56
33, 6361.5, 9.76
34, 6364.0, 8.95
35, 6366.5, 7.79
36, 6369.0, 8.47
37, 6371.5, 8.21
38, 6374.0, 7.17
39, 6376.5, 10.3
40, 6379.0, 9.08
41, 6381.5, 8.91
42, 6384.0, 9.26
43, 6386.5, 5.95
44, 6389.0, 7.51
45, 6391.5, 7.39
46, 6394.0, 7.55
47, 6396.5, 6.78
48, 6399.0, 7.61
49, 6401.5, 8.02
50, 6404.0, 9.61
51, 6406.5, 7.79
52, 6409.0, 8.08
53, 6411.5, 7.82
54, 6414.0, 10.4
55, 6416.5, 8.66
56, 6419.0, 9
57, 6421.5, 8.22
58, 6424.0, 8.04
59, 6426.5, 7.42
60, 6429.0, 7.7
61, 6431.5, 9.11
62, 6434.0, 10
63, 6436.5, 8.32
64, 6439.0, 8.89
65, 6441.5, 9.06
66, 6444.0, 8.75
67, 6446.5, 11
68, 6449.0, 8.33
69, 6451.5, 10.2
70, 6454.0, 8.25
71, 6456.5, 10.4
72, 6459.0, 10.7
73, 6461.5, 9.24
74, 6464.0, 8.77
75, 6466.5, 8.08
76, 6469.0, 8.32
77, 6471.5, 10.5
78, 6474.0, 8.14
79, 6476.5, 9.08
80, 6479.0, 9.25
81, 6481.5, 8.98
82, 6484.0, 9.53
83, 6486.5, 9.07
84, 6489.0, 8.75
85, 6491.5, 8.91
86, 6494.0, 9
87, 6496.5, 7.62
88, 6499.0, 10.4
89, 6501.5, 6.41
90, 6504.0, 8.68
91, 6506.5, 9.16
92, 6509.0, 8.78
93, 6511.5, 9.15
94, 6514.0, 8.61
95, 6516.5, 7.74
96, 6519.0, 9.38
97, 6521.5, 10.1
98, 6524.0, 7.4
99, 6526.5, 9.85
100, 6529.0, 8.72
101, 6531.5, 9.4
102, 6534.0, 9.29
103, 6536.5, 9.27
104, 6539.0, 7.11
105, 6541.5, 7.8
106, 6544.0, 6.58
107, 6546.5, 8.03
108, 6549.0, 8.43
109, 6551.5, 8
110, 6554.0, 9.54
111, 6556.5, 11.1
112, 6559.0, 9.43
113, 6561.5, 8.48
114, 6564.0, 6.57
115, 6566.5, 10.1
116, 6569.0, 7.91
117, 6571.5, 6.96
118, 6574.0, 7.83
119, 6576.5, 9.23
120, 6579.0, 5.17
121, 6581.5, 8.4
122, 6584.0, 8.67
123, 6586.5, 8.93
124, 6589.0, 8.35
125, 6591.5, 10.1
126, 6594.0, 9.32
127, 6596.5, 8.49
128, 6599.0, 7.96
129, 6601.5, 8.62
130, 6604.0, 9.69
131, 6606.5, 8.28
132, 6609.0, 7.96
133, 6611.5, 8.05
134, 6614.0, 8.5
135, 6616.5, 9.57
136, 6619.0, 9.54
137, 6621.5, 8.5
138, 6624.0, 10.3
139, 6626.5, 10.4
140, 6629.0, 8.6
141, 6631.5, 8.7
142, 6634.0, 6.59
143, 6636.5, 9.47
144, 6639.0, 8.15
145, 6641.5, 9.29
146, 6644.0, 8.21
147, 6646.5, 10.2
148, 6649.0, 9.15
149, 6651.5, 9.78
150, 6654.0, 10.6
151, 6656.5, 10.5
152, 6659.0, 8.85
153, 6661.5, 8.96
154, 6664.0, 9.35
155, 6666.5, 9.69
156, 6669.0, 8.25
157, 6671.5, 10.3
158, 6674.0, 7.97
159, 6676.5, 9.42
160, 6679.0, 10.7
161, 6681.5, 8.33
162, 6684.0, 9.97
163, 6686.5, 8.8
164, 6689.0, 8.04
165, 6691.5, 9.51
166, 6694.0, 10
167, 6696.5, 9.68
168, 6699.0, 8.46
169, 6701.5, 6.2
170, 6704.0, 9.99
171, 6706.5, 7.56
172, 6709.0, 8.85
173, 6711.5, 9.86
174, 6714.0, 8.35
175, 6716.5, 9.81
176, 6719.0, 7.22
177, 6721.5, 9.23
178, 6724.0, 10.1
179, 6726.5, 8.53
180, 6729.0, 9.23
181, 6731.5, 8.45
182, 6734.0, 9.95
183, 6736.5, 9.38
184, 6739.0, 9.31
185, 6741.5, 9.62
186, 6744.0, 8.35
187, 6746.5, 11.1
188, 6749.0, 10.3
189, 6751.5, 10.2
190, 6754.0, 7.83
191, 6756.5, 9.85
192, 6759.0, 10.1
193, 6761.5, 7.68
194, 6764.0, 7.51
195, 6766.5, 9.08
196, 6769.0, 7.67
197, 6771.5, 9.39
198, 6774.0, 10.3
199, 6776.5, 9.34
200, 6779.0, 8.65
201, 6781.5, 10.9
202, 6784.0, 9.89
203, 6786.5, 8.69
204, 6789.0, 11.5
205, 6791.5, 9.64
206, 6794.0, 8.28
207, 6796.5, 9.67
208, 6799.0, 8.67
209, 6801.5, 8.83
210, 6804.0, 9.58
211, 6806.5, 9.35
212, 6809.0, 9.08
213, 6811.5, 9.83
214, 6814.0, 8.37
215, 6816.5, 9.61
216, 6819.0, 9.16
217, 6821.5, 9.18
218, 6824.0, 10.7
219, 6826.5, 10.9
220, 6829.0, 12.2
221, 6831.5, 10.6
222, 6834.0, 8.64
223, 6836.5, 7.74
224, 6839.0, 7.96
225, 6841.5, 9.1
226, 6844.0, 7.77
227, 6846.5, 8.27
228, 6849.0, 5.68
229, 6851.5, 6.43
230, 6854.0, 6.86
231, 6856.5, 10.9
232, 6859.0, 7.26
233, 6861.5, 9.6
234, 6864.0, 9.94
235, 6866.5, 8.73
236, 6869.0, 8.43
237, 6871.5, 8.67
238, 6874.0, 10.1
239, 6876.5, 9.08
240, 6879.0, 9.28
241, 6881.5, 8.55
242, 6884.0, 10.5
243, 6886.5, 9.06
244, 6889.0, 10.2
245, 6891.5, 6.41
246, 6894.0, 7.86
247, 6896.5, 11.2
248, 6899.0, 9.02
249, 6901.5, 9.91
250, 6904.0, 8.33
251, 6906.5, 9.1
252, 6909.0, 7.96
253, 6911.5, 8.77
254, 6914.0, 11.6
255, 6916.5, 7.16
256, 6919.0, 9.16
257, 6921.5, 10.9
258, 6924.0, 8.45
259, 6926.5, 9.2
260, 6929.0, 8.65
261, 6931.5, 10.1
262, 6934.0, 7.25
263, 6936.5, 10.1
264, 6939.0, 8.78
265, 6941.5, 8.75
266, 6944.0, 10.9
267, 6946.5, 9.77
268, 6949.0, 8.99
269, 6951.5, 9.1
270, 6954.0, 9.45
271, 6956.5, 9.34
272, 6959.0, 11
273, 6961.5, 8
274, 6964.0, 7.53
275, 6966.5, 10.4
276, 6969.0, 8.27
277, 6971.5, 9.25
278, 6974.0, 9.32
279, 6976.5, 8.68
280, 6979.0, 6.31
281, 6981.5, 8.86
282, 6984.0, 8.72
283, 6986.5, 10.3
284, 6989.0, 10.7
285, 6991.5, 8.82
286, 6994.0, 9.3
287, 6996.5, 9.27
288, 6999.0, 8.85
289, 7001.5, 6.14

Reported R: 0.052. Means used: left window 8.48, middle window 8.31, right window 9.18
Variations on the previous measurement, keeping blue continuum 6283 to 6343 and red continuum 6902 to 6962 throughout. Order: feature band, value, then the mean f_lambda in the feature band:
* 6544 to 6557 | 0.03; 8.67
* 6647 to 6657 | -0.12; 9.99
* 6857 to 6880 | 0.01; 9.07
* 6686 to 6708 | 0.04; 8.69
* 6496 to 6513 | 0.02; 8.64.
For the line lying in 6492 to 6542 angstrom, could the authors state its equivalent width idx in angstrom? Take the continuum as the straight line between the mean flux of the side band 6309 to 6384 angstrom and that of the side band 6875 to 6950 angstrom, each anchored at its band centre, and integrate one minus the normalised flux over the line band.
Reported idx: 0.5 angstrom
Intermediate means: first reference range 8.65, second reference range 9.17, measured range 8.71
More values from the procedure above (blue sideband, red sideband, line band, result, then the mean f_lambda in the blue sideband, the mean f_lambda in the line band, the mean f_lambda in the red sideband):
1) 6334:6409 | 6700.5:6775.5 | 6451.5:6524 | -2.3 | 8.52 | 8.96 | 9.04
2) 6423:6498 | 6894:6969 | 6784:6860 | 1.1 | 8.99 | 9.04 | 9.23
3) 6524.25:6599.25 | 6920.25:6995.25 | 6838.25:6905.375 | 2.3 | 8.49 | 8.71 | 9.17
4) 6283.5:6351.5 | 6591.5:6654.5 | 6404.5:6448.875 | 0.5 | 8.77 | 8.73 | 8.96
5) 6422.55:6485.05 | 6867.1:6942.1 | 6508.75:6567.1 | 2.3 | 9.04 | 8.69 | 9.08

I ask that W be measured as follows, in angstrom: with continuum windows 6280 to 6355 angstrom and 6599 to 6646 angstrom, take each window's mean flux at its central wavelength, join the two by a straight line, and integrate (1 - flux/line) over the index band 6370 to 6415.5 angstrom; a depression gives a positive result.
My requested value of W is 2.8 angstrom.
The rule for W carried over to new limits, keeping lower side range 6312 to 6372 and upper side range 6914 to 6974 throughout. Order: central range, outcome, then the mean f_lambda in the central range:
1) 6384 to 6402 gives 2.7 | 7.37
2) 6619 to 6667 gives -1.7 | 9.23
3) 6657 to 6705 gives -0.7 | 9.09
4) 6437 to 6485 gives -2.6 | 9.22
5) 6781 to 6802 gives -1.1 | 9.54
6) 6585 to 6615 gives 0.6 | 8.69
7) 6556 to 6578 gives 0.9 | 8.5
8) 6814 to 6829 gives -1.5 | 9.97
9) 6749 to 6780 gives 0.0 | 9.02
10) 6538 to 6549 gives 1.6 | 7.51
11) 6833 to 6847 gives 1.3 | 8.24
